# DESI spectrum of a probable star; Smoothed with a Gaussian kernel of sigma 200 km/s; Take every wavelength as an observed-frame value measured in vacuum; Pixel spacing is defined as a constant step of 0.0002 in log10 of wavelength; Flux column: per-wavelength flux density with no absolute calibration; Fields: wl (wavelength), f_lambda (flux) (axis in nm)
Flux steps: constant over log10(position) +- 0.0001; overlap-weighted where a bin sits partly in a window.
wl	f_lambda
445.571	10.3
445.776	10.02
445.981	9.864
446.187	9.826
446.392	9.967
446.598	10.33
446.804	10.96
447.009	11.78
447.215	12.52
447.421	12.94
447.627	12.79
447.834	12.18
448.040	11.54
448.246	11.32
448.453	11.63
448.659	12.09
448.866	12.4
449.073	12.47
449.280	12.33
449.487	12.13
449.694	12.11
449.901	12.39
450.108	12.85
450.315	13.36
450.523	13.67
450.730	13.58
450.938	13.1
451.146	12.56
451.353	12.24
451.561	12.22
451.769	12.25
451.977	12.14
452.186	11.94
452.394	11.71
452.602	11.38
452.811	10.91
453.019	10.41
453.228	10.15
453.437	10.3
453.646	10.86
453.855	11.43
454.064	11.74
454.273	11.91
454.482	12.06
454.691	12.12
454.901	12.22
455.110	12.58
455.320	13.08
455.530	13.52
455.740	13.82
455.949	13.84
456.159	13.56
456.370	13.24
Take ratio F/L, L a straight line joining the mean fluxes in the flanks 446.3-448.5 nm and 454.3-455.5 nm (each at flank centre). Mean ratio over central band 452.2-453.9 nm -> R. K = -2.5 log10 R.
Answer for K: 0.12 mag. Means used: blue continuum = 11.6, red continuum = 12.4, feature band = 10.9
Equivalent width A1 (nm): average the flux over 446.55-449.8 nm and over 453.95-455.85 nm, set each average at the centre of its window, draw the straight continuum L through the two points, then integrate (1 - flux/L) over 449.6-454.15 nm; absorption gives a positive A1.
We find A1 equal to 0.12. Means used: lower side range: 12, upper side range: 12.6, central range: 12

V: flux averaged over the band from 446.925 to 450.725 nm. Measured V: 12.4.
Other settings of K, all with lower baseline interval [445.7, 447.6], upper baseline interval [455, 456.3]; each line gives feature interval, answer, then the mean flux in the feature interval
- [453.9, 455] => 0.095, 12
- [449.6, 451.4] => -0.077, 12.9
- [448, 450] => -0.039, 12.1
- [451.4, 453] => 0.066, 11.7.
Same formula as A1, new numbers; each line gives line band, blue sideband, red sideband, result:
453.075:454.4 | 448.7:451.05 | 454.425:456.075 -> 0.19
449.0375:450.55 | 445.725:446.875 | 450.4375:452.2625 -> -0.10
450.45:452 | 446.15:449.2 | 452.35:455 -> -0.17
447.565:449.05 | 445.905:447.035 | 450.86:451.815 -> -0.11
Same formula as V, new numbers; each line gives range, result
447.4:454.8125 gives 12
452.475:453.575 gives 10.7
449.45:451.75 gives 12.8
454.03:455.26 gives 12.2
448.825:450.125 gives 12.4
